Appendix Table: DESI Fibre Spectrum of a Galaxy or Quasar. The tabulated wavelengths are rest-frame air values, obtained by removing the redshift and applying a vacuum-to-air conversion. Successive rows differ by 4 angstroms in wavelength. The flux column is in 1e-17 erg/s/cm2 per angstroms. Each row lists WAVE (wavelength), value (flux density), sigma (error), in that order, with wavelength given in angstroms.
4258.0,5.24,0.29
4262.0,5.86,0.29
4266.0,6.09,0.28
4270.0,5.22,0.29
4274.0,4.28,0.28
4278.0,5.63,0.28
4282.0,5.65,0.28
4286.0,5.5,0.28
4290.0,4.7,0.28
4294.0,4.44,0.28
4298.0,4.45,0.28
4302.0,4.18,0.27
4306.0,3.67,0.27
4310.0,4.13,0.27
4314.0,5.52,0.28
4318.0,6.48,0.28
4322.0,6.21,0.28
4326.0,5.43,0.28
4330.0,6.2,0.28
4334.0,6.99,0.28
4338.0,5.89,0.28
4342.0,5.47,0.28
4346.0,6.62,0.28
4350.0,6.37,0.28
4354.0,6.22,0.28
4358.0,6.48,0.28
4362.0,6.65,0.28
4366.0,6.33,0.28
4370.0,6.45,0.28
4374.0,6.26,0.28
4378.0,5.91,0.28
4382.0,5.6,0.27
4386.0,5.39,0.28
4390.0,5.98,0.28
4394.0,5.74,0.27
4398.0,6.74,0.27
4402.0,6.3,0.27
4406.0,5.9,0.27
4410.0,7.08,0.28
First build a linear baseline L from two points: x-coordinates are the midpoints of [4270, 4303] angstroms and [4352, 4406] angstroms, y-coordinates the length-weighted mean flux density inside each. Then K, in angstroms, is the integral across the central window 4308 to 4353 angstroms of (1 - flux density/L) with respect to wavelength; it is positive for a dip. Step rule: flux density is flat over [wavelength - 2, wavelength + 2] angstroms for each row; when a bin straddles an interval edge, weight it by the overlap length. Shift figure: -3.6 angstroms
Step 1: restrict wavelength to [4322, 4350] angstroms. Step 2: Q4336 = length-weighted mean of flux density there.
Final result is 6.13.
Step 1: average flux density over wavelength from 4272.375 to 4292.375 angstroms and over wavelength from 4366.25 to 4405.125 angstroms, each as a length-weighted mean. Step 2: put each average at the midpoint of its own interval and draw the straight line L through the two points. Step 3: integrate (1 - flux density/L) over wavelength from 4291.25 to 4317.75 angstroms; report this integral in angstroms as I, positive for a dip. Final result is 4.00 angstroms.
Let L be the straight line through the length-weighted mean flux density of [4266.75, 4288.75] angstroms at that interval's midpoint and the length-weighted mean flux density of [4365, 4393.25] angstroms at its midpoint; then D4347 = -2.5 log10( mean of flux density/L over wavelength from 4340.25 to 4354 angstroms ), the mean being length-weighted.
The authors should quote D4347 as -0.08 mag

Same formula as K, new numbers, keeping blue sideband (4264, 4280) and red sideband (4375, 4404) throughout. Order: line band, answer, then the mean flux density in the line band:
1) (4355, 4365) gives -1.2 angstroms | 6.51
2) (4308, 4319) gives 0.5 angstroms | 5.28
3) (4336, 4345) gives -0.2 angstroms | 5.78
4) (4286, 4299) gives 1.8 angstroms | 4.69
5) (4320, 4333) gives -1.0 angstroms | 6.03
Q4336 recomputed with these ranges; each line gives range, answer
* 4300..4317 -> 4.5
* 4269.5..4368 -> 5.55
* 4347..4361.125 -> 6.4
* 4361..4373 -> 6.44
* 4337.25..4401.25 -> 6.14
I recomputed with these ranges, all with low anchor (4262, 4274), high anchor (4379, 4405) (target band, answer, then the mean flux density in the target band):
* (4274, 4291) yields 0.7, 5.28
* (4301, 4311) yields 2.9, 3.96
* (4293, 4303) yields 2.2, 4.37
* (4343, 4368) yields -2.6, 6.41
